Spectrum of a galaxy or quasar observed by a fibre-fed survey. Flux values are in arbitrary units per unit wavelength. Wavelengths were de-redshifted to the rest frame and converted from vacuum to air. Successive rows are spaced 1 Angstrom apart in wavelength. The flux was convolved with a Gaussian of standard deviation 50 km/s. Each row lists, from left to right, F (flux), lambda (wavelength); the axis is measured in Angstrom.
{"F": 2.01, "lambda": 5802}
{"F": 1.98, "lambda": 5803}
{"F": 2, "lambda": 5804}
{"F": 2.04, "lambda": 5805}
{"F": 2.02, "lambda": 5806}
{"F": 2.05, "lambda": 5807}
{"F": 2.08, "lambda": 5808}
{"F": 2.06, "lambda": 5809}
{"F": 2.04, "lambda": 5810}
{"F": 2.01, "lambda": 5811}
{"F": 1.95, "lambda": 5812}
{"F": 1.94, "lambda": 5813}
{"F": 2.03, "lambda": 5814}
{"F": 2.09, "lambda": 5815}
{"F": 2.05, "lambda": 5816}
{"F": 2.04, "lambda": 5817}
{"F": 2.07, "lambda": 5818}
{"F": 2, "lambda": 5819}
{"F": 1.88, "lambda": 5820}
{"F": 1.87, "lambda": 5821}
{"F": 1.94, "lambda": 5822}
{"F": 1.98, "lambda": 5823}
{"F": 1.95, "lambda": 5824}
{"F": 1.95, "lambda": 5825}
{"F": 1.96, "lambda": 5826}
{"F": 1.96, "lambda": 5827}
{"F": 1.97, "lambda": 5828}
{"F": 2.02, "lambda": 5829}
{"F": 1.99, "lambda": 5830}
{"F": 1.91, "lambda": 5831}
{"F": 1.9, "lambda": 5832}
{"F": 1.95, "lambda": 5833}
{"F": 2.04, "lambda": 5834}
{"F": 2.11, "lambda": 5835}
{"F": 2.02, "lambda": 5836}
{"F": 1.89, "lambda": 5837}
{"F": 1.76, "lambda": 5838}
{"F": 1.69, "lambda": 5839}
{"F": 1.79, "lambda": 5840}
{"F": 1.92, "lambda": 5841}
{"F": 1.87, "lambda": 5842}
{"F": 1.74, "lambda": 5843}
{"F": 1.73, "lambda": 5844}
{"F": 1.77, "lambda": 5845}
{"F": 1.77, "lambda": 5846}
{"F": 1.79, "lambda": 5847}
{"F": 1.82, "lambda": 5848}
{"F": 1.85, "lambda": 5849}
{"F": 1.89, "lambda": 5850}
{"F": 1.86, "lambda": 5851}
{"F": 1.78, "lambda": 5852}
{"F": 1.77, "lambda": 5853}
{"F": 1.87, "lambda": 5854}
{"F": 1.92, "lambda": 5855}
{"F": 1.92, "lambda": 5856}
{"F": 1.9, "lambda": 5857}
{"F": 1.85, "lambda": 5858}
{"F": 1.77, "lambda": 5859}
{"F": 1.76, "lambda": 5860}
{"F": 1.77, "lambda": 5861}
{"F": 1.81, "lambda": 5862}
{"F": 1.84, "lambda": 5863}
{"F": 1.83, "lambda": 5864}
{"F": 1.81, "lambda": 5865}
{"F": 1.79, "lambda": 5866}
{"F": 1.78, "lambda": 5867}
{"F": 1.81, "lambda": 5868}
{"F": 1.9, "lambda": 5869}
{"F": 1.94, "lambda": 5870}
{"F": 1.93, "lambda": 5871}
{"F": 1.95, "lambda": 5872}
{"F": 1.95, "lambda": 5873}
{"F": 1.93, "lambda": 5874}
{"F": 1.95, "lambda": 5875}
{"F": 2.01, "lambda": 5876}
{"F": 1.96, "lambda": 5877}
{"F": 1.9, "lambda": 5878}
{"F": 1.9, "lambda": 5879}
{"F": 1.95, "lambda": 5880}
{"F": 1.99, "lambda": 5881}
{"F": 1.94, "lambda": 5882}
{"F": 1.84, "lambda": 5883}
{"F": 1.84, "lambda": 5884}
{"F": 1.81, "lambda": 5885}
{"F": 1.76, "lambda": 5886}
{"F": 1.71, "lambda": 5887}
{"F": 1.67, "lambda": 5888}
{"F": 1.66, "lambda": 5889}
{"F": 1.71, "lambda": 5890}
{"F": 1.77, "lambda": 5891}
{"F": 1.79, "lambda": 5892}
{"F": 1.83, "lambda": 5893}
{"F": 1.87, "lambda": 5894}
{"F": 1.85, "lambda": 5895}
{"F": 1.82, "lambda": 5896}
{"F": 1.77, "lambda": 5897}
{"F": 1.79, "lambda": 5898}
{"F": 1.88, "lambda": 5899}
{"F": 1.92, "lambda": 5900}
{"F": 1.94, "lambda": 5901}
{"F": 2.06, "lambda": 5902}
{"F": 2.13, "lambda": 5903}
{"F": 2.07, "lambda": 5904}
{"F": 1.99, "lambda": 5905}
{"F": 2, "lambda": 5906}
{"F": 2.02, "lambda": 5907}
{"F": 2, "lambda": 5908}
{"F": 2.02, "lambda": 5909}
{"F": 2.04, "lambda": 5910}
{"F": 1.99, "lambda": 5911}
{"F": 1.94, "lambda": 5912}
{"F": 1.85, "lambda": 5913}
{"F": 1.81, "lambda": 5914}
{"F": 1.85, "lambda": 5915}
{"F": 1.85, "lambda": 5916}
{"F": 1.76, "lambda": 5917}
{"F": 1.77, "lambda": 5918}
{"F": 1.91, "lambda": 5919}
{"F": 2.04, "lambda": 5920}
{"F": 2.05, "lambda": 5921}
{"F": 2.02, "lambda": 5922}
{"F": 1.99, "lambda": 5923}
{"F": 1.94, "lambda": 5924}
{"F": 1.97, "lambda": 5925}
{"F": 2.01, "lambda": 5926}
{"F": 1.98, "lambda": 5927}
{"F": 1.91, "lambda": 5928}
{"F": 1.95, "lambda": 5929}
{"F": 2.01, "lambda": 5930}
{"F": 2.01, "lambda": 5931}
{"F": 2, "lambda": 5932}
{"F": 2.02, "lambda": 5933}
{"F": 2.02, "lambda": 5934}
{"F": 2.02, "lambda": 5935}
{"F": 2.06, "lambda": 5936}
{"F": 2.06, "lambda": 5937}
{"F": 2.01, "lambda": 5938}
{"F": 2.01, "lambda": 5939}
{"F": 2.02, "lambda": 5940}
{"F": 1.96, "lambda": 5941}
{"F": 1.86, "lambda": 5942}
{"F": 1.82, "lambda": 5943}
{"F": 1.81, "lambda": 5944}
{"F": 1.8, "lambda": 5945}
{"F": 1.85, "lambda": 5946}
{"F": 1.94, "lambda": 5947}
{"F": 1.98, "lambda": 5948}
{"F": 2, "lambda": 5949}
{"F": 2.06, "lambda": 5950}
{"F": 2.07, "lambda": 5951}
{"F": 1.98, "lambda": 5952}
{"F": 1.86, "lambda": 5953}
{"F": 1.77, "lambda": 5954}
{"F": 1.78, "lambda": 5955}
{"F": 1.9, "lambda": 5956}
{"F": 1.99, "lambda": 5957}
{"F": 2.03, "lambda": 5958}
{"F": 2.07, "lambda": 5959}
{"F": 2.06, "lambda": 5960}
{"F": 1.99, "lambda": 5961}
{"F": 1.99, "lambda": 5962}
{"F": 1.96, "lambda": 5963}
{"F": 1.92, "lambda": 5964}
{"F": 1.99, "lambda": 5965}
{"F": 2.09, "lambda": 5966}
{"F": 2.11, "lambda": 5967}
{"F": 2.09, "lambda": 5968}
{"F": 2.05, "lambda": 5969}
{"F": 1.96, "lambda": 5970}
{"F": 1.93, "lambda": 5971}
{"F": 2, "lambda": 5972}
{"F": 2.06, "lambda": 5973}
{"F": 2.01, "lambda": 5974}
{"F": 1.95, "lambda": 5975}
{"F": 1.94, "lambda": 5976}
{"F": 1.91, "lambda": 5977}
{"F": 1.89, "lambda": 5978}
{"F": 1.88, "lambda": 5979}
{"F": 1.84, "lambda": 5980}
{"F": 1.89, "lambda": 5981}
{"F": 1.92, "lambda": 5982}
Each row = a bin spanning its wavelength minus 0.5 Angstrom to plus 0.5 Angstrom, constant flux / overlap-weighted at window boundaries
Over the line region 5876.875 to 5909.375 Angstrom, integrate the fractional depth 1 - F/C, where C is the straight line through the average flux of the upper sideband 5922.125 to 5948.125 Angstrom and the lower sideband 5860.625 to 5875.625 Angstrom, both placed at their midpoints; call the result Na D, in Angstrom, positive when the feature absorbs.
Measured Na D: 0.4 Angstrom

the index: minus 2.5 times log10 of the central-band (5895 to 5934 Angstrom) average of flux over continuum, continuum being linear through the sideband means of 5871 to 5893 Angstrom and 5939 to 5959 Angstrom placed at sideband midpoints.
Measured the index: -0.03 mag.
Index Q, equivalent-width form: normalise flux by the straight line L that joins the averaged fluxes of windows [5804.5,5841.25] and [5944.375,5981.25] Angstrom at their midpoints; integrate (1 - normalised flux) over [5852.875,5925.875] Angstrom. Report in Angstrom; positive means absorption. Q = 2.94 Angstrom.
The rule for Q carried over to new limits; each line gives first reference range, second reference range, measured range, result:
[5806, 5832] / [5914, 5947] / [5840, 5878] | 2.37 Angstrom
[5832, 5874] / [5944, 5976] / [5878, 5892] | 0.55 Angstrom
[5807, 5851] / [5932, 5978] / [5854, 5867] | 0.75 Angstrom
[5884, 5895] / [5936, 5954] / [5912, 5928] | -0.48 Angstrom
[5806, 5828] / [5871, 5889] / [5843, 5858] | 0.82 Angstrom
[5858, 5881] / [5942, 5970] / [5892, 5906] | -0.08 Angstrom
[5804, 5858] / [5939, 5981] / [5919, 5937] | -0.47 Angstrom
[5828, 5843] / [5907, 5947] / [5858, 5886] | 0.79 Angstrom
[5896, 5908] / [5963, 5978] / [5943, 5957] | 0.54 Angstrom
